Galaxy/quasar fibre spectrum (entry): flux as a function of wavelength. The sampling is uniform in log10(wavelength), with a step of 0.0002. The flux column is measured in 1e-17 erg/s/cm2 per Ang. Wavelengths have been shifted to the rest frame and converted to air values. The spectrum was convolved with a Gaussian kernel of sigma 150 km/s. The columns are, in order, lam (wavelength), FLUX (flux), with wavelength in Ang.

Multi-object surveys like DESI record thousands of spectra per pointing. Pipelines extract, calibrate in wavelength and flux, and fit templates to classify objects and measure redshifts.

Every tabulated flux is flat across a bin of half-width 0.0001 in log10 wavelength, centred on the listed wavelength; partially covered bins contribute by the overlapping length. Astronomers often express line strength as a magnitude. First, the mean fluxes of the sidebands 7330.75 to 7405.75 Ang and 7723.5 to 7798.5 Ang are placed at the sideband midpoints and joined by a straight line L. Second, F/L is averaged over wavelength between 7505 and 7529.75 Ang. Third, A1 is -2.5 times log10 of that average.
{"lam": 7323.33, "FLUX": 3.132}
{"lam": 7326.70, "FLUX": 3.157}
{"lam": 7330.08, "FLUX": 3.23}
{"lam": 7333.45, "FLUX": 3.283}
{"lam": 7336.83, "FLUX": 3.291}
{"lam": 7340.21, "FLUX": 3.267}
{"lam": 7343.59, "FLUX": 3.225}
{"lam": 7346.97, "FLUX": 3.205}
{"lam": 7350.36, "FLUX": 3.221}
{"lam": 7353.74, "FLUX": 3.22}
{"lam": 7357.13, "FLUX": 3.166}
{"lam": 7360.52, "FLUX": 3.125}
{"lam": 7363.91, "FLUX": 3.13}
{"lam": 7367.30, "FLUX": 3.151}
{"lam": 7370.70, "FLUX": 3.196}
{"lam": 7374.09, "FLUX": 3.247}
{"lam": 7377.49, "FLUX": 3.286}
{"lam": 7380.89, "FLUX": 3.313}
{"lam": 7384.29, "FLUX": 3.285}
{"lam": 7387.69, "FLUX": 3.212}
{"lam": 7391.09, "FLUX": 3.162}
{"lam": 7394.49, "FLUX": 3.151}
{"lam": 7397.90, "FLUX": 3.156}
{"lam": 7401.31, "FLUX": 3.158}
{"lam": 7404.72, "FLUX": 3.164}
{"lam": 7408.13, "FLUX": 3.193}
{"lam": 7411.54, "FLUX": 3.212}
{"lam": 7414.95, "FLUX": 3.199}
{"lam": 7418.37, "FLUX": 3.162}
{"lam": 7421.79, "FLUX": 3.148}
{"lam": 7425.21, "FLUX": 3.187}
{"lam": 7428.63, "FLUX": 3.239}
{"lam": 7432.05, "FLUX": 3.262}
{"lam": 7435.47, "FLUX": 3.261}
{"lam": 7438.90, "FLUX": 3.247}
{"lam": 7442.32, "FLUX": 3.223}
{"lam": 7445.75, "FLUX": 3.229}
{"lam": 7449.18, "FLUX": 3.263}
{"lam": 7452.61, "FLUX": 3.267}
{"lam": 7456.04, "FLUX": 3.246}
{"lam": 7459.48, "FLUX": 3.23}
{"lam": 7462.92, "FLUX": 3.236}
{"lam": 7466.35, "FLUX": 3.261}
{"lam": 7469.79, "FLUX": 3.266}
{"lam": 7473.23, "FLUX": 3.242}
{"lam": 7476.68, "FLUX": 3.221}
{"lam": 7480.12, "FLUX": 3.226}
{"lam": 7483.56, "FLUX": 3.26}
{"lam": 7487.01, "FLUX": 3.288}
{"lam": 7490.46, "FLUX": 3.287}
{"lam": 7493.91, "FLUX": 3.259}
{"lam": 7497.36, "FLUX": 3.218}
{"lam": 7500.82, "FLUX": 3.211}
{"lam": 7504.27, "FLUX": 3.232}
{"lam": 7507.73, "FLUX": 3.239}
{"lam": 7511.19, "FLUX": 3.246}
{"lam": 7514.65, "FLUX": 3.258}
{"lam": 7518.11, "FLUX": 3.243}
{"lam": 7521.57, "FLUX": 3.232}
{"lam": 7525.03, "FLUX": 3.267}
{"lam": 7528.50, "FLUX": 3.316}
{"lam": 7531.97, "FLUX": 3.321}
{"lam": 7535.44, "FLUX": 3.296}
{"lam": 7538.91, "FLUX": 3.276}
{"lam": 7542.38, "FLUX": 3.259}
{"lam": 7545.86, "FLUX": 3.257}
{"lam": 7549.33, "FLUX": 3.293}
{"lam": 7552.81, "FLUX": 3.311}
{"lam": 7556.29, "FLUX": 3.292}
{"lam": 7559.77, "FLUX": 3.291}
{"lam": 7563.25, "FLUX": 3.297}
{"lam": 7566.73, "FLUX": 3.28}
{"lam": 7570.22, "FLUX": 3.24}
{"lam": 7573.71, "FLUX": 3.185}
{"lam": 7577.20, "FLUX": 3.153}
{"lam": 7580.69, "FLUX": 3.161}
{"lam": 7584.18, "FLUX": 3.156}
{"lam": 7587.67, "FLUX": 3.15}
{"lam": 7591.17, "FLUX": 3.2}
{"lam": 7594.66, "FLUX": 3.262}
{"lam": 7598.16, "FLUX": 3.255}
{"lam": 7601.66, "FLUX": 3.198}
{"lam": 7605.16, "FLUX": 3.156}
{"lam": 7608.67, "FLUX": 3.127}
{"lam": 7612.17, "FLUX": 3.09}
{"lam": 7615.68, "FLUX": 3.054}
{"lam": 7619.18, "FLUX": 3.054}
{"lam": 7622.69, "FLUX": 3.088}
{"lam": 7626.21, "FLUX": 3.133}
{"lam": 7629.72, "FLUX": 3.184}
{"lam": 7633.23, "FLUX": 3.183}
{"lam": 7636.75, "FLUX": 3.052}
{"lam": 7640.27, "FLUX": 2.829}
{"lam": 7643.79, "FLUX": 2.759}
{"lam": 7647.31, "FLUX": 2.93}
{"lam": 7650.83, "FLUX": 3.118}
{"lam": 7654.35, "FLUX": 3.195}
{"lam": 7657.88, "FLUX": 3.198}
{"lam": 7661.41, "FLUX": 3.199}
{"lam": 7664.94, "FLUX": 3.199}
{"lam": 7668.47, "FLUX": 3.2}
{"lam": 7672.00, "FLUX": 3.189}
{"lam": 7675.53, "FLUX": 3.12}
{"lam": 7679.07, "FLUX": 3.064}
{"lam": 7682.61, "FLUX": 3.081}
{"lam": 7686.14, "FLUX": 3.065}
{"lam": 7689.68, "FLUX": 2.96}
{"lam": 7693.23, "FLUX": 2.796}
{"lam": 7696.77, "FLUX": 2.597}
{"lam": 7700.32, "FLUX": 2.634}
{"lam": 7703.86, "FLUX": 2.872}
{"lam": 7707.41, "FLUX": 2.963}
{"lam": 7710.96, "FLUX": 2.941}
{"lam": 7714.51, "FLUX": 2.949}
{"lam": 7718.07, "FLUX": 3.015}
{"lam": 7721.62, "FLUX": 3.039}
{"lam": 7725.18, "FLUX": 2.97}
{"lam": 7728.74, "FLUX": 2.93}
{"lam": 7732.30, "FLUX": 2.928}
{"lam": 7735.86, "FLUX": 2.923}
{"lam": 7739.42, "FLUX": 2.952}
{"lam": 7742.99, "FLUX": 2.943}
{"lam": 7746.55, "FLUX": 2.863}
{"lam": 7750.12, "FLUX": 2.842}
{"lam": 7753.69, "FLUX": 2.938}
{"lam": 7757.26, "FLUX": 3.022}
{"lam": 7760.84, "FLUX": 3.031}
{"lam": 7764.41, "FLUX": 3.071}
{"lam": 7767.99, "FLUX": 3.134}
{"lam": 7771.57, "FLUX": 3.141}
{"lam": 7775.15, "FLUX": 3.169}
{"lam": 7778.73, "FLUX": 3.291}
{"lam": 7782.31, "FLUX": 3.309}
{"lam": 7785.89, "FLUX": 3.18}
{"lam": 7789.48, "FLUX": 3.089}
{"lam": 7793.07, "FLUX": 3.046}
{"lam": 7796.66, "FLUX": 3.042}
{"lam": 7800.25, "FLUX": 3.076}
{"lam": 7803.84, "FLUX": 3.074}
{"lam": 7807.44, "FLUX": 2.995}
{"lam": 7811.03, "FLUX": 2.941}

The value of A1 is -0.04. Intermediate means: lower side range 3.21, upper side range 3.04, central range 3.26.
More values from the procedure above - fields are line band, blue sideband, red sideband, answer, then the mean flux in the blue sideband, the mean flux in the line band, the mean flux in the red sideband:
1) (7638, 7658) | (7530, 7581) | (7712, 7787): 0.06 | 3.26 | 2.99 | 3.03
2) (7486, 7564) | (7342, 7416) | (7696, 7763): -0.06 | 3.2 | 3.27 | 2.92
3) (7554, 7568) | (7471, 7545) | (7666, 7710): -0.04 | 3.26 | 3.29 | 2.97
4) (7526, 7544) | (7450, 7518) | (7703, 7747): -0.04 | 3.25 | 3.29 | 2.95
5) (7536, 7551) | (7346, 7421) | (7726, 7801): -0.05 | 3.2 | 3.27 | 3.04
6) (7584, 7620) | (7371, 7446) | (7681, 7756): -0.05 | 3.21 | 3.16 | 2.92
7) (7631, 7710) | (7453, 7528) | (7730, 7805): 0.04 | 3.25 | 3.01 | 3.05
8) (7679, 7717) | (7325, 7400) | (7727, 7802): 0.06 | 3.21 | 2.9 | 3.04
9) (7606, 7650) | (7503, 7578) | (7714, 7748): 0.03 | 3.26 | 3.04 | 2.95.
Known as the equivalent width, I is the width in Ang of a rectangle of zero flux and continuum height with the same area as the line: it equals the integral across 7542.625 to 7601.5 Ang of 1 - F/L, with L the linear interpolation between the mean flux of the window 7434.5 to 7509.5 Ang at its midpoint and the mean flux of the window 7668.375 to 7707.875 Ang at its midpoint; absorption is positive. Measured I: -2.4 Ang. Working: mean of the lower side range 3.25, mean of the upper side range 2.95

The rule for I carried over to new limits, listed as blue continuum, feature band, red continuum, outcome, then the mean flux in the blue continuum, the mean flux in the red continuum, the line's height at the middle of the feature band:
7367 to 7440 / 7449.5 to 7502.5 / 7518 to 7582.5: -0.2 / 3.21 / 3.26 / 3.24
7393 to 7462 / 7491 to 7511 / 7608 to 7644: -0.5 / 3.21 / 3.06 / 3.15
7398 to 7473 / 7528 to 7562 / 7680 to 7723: -2.2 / 3.22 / 2.91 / 3.09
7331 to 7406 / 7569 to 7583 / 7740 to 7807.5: -0.2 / 3.21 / 3.07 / 3.14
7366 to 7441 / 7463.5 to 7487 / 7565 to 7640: -0.4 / 3.21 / 3.15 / 3.19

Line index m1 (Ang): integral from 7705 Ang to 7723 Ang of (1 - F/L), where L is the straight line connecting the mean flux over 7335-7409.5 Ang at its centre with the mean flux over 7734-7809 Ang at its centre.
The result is 0.6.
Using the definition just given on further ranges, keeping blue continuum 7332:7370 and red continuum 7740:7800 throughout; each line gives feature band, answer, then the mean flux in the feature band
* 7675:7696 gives 0.7 Ang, 2.99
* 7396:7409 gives 0.1 Ang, 3.16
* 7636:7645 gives 0.7 Ang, 2.87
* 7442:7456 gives -0.3 Ang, 3.25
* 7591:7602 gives -0.4 Ang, 3.24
